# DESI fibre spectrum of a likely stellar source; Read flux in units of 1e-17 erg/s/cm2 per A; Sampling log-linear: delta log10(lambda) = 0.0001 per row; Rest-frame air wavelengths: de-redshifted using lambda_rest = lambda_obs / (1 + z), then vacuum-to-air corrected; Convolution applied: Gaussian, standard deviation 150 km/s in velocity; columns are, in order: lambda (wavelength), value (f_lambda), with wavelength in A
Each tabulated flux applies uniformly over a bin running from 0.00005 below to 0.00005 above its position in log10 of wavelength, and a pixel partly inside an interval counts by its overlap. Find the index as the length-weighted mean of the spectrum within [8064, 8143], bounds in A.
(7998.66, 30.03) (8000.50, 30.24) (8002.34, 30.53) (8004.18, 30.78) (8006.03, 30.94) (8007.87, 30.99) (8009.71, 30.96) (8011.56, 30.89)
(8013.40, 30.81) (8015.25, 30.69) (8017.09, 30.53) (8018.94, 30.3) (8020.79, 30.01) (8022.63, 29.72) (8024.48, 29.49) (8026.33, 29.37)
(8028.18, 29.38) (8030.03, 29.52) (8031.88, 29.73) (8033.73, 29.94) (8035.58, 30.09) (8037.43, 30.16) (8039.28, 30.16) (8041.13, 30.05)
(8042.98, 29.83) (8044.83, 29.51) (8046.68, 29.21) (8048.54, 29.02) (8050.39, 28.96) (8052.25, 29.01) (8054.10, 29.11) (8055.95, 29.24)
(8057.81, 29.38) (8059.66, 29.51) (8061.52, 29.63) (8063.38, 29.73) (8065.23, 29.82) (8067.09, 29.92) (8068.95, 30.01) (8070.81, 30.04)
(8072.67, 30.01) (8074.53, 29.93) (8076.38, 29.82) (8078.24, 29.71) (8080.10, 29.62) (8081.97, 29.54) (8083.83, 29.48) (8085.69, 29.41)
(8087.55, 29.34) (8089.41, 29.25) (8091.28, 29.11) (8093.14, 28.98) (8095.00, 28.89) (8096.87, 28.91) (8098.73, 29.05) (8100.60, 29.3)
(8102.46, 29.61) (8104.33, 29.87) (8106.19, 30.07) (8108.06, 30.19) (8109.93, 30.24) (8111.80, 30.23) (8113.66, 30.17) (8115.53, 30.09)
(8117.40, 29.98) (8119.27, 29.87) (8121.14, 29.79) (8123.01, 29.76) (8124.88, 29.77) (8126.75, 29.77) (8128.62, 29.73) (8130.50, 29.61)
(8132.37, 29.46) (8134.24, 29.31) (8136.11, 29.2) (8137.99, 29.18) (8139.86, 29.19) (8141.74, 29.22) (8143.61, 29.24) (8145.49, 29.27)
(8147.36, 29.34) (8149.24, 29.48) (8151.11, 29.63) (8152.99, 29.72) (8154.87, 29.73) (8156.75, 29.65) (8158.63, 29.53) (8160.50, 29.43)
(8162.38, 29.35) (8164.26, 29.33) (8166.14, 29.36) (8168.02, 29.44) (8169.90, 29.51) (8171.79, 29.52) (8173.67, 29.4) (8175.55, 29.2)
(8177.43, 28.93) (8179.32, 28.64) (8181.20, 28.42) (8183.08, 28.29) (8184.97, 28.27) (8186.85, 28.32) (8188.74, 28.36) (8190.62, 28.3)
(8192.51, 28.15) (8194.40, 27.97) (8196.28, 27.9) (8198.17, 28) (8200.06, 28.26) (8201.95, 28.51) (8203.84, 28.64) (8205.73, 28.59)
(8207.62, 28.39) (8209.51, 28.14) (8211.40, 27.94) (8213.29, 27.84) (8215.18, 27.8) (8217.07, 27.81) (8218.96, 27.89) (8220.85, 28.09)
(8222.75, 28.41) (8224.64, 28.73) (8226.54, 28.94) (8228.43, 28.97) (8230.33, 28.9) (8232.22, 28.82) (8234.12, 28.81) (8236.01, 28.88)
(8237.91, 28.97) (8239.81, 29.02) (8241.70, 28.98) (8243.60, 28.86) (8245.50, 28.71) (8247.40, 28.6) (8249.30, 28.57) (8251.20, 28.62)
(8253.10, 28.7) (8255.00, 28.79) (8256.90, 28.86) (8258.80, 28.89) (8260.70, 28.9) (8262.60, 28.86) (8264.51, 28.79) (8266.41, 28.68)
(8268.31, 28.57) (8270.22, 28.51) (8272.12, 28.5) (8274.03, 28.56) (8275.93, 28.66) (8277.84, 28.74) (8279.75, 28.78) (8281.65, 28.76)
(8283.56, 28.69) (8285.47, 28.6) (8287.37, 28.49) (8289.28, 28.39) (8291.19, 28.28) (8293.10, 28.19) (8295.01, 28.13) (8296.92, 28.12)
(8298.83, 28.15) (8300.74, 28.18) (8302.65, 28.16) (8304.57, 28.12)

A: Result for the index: 29.6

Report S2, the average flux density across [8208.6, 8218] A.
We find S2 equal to 27.9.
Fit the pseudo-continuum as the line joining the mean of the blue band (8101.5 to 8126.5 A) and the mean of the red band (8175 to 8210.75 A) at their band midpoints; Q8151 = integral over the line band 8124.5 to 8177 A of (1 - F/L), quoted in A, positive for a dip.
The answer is -0.4 A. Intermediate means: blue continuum 30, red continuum 28.4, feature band 29.4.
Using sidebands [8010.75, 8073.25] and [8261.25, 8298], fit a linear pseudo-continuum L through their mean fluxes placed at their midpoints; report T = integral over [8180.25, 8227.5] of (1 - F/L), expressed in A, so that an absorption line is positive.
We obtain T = 1.1 A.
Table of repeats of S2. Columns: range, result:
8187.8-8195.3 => 28.2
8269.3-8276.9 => 28.6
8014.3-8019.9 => 30.5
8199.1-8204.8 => 28.4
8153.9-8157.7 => 29.6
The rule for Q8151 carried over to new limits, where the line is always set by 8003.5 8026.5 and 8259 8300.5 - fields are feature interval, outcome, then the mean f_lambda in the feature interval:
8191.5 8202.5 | 0.4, 28.1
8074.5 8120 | 0.4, 29.6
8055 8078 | 0.2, 29.8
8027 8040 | 0.2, 29.8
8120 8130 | 0.0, 29.7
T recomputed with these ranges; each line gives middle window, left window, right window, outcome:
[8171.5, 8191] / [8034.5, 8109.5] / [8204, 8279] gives 0.18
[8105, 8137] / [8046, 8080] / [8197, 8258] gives -0.70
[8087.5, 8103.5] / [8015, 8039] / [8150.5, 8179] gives 0.27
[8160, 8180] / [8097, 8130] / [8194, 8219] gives -0.34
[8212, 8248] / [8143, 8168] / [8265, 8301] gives 0.40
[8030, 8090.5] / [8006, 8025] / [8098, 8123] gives 1.16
